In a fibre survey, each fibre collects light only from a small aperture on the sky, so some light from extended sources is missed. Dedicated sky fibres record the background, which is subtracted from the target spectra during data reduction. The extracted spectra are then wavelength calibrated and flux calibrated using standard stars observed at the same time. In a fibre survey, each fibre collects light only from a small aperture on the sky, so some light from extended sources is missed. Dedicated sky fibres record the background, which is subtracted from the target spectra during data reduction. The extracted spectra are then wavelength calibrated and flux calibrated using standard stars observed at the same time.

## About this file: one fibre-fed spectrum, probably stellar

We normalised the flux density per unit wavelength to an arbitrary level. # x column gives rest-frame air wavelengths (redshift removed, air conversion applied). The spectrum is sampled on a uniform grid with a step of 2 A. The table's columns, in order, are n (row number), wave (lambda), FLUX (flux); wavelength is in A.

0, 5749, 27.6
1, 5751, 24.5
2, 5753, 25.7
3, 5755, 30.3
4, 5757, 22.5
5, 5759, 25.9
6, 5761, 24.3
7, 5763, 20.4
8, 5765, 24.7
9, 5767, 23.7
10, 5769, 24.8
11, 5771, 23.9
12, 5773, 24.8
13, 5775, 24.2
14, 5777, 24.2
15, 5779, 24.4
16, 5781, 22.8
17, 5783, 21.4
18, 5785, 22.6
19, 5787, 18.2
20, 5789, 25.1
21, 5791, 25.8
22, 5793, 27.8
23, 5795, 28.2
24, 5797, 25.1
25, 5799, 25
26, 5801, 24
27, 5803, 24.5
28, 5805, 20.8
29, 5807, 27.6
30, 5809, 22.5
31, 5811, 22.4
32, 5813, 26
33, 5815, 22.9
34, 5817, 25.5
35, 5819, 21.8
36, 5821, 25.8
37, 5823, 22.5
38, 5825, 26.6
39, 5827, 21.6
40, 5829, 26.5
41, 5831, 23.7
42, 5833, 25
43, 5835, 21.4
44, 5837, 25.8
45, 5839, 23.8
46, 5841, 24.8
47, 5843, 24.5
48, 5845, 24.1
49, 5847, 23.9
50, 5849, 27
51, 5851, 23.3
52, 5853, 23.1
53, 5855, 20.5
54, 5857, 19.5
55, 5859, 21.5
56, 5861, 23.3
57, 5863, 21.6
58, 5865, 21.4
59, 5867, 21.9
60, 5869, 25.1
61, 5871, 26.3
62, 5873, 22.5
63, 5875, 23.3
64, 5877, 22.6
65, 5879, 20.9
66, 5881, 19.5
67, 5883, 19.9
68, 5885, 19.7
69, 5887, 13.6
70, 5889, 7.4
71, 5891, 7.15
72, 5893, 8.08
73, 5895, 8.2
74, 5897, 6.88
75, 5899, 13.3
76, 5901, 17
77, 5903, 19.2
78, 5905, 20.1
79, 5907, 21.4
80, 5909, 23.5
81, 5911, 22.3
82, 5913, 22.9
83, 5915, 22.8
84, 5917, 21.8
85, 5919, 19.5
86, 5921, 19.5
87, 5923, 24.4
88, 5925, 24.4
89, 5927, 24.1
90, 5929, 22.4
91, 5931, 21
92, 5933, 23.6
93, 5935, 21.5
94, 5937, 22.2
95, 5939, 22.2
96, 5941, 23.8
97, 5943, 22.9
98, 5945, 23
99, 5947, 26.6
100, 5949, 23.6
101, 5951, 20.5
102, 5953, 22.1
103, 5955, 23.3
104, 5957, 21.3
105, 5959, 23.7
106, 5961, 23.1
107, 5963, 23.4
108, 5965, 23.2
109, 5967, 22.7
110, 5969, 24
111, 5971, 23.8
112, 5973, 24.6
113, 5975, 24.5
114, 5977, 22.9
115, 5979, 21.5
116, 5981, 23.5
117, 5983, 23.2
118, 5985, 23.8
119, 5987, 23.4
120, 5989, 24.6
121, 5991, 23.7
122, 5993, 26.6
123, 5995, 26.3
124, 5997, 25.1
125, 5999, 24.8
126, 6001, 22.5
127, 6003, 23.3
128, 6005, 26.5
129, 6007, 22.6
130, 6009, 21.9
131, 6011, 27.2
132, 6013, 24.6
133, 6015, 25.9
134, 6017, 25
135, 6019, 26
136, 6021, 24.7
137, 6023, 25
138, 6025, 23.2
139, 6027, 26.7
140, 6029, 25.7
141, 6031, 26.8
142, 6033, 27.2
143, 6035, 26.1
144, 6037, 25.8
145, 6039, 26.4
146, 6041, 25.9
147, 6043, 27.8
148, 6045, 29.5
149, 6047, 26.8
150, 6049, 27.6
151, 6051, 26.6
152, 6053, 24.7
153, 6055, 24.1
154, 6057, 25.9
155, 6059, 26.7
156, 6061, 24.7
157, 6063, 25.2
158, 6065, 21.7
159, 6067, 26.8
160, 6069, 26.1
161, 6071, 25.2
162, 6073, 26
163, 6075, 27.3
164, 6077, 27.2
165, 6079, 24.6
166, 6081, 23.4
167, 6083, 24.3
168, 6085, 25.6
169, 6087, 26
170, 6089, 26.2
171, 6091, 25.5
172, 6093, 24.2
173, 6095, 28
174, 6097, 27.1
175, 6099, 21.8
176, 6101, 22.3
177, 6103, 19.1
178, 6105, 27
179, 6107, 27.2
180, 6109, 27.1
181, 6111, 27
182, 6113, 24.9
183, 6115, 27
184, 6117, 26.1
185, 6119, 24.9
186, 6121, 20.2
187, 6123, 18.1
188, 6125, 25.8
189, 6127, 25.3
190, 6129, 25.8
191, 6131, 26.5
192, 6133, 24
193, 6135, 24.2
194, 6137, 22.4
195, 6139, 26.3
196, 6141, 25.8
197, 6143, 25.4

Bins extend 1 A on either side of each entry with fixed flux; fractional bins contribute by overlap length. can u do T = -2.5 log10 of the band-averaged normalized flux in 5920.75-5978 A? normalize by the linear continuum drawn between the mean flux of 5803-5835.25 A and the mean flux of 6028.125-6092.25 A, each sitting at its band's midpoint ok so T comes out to 0.087 mag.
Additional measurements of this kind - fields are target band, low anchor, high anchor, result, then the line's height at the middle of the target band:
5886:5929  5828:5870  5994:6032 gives 0.335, 24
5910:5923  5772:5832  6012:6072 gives 0.151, 24.9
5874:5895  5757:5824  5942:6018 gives 0.448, 23.9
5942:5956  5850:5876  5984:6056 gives 0.045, 24.1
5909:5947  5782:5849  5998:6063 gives 0.106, 24.9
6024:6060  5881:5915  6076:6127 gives -0.182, 22.2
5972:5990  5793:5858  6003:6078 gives 0.077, 25.3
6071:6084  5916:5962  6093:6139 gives -0.054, 24.2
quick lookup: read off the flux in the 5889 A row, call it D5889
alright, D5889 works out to 7.4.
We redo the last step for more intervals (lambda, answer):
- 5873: 22.5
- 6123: 18.1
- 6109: 27.1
